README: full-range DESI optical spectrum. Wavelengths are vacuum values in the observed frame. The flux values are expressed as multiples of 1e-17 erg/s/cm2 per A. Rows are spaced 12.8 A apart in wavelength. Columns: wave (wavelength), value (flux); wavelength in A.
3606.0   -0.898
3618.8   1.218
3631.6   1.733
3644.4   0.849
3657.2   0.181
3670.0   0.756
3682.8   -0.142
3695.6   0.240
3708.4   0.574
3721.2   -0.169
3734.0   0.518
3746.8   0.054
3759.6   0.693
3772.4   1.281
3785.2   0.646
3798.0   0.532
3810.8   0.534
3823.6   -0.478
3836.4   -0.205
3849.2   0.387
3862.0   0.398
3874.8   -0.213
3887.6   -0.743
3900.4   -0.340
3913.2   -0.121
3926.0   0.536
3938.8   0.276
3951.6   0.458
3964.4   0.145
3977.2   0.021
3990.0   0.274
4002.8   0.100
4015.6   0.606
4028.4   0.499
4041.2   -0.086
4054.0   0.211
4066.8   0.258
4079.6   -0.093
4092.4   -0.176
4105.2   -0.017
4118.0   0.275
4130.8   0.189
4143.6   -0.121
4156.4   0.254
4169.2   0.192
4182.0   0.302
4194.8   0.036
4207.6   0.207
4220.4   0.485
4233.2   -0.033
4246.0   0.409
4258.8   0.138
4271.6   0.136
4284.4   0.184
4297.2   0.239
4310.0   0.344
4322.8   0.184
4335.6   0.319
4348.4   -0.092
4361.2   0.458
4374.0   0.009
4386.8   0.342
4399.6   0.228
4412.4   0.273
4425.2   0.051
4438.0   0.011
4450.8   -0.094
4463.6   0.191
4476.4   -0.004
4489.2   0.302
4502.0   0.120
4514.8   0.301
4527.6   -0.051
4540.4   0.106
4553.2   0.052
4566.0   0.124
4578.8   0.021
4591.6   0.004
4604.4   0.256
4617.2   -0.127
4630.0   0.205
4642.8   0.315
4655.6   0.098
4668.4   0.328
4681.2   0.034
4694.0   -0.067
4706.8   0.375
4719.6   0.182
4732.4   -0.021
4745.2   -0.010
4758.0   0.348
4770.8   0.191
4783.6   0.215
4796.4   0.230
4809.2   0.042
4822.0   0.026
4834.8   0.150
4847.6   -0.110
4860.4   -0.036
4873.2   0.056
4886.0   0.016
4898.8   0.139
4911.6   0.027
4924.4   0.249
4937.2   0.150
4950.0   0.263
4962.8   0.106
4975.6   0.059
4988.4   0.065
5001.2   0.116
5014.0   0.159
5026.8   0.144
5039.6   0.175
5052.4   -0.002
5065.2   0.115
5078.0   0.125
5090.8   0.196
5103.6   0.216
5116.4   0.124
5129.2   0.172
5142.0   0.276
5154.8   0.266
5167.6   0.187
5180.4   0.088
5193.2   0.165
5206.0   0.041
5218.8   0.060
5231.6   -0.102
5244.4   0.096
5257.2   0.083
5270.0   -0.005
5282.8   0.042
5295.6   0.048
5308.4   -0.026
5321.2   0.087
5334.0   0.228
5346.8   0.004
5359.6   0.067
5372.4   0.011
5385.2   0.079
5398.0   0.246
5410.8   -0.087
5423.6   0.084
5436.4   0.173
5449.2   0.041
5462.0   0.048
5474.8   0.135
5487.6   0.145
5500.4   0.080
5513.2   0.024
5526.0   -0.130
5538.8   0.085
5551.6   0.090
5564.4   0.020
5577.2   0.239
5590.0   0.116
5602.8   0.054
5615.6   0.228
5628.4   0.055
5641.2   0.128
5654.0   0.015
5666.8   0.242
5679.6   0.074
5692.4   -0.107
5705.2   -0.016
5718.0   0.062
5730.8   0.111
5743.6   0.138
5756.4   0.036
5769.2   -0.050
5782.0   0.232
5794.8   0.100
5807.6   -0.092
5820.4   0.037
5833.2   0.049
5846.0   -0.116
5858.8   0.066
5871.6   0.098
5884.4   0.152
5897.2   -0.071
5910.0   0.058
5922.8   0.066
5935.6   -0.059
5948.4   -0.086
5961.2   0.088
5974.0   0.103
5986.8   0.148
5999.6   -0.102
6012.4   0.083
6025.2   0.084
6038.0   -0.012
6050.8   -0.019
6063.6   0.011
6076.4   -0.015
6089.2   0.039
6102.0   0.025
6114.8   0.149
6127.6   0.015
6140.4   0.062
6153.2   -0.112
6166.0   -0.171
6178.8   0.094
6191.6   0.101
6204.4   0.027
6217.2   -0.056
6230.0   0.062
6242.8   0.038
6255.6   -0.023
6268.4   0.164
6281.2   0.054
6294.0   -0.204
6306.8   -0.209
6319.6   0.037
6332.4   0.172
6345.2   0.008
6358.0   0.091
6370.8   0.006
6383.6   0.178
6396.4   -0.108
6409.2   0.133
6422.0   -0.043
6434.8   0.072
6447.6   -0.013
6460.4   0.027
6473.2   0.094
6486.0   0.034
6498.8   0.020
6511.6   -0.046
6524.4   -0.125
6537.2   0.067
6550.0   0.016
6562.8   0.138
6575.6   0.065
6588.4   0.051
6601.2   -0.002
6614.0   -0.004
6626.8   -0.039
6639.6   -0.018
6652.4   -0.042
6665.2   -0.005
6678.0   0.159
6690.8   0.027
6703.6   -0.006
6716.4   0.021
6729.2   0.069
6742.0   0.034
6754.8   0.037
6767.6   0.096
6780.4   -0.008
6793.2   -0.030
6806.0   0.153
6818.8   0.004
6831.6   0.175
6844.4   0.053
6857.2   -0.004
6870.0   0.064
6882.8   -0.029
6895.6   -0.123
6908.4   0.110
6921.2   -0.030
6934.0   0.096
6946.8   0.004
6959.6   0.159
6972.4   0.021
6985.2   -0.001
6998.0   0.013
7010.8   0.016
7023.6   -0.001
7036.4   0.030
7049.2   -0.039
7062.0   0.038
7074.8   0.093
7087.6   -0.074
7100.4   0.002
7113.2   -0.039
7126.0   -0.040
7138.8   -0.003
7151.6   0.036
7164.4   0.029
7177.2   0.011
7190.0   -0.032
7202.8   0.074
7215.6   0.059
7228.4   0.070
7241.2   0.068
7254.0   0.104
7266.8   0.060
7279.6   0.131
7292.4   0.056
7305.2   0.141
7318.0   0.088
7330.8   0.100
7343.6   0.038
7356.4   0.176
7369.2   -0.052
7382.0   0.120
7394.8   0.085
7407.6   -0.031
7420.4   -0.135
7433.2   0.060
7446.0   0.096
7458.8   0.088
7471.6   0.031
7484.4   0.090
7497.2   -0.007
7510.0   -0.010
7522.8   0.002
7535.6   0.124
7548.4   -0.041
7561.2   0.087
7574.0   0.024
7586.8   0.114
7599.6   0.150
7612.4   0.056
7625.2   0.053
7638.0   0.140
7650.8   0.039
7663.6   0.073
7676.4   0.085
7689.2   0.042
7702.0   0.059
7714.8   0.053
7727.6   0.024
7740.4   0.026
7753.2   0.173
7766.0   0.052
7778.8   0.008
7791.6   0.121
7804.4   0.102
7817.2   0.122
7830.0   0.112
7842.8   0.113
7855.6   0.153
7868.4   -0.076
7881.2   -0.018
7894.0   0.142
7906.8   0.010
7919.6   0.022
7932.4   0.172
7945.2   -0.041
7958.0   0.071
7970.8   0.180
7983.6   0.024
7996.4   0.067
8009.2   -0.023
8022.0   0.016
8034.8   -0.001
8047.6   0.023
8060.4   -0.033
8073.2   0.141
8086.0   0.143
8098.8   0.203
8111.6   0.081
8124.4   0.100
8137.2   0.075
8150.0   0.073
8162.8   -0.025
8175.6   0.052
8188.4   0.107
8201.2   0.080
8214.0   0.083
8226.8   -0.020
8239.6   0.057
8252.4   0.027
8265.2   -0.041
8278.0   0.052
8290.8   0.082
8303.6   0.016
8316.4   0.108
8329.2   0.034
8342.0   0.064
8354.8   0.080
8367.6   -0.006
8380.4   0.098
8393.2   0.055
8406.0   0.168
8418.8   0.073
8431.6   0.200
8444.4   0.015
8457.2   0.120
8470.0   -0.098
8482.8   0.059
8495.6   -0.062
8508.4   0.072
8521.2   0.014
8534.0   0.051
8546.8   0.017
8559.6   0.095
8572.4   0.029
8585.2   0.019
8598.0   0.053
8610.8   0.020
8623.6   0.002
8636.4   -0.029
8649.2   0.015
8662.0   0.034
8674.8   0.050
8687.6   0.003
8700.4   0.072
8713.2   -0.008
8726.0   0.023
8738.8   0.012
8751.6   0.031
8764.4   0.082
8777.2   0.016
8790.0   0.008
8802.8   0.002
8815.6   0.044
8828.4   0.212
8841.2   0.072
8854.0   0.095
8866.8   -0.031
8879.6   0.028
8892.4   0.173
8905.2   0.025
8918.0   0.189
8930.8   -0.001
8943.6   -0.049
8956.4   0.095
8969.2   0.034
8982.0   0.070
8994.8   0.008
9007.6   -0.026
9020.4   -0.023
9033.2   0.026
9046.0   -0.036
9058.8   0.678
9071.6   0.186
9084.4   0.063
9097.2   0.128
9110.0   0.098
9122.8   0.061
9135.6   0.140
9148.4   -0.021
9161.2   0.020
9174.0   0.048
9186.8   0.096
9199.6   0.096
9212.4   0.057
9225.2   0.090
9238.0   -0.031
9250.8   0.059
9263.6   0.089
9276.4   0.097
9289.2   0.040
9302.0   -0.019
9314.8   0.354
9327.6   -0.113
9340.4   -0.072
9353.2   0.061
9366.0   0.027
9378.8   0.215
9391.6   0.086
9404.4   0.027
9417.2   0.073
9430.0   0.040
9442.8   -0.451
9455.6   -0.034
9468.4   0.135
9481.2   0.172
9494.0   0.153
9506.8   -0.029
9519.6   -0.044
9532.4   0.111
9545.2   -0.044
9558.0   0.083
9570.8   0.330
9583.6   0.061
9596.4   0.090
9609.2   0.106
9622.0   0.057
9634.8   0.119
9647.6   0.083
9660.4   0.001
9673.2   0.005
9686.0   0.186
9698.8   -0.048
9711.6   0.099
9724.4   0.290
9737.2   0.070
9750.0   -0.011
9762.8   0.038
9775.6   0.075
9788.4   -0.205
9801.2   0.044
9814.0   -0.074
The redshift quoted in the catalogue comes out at 1.430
